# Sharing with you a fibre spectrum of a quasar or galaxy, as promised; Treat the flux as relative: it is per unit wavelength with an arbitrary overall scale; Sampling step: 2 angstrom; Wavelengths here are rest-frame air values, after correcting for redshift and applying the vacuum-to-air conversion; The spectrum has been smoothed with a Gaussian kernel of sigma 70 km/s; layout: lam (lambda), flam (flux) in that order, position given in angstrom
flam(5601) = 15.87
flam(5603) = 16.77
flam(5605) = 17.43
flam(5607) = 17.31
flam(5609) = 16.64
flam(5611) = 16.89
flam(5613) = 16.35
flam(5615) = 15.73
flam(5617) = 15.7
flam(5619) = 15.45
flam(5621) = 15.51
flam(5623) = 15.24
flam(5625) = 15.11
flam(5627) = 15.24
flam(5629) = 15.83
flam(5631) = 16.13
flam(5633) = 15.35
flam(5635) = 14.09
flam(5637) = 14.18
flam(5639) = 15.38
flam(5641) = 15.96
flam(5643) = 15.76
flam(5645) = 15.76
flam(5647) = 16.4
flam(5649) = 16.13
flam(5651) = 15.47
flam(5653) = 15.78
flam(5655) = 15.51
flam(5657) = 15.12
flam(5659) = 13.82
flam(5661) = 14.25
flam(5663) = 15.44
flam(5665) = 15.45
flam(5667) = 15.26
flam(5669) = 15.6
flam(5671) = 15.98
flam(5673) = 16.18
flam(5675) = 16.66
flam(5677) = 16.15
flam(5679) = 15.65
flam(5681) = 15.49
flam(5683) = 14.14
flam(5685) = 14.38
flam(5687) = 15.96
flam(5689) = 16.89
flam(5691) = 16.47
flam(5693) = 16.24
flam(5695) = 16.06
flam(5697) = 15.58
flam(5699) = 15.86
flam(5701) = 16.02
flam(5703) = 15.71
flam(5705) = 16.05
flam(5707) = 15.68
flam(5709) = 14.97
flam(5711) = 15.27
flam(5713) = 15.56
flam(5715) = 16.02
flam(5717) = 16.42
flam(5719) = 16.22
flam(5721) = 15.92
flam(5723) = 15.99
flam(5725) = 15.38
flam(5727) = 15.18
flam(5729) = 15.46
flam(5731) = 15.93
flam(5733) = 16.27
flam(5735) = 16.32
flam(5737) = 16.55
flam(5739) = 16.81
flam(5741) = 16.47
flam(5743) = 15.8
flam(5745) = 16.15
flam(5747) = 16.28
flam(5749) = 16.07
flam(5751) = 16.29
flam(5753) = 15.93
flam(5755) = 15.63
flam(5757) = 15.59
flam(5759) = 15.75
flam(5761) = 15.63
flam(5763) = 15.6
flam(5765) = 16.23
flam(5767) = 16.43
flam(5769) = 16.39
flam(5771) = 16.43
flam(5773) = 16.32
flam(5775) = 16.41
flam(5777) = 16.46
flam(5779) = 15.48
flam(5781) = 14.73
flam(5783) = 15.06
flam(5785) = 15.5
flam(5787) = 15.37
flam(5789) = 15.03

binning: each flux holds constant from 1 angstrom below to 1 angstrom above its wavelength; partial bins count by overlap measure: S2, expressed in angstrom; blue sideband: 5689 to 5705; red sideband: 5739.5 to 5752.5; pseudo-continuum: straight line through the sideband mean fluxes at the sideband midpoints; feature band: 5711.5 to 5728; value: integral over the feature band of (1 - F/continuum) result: 0.3 angstrom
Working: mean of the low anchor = 16.1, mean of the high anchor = 16.2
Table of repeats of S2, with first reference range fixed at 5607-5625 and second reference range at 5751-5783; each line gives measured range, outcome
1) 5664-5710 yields 0.5 angstrom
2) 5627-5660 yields 1.1 angstrom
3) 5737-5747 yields -0.3 angstrom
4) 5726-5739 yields -0.1 angstrom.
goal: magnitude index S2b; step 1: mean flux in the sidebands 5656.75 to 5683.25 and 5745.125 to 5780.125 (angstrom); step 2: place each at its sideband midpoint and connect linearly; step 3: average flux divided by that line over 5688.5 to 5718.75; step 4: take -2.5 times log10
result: -0.018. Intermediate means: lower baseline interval 15.4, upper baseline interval 16.1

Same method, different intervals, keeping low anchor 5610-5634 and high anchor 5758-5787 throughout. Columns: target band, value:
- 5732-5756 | -0.025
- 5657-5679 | 0.020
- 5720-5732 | 0.012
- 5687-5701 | -0.025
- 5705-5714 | 0.025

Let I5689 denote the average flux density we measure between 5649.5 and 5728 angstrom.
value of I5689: 15.6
